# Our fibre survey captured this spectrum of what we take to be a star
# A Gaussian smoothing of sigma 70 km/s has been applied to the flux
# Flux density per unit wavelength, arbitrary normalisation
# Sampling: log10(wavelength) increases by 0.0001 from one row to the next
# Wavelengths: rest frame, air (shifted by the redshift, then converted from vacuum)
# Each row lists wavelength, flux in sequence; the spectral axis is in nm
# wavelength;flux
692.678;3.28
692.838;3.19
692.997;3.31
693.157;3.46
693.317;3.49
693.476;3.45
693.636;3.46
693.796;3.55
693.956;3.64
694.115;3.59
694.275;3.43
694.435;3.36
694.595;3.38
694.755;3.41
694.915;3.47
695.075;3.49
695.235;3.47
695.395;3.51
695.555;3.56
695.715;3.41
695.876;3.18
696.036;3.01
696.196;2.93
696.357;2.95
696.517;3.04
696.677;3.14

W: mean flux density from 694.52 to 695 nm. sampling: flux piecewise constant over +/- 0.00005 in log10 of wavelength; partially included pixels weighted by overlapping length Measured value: 3.42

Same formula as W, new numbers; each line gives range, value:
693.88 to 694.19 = 3.62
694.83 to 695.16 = 3.48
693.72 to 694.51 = 3.52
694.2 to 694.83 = 3.39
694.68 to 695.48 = 3.47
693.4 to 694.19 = 3.54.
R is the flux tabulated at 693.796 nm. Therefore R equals 3.55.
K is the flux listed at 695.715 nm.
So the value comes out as 3.41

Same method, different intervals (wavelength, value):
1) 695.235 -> 3.47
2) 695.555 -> 3.56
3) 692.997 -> 3.31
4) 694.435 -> 3.36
